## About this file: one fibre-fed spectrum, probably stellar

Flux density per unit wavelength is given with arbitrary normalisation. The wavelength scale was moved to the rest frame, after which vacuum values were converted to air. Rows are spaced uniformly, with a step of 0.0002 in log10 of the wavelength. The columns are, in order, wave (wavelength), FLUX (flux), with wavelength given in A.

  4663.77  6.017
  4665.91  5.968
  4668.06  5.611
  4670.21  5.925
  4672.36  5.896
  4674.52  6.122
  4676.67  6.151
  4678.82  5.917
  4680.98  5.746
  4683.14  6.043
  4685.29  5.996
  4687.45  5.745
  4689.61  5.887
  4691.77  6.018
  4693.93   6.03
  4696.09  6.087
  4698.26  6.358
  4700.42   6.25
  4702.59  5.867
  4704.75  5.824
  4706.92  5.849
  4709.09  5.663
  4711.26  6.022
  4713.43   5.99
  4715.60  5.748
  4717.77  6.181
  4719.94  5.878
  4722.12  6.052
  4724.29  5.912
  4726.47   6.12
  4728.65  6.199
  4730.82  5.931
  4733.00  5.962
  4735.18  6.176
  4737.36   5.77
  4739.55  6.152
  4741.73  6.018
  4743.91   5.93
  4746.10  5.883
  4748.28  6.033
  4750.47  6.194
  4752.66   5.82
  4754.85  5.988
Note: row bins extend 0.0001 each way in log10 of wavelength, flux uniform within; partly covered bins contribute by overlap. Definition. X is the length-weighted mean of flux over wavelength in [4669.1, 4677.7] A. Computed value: 6.02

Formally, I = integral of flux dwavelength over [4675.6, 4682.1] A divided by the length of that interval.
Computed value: 5.93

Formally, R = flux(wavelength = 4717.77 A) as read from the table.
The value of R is 6.181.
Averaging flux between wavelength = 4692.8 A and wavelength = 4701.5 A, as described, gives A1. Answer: 6.18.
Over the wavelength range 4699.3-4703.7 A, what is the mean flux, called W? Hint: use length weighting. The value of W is 6.07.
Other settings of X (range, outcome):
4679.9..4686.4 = 5.93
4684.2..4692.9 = 5.92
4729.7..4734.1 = 5.96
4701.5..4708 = 5.85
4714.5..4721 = 5.94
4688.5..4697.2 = 6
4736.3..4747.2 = 5.95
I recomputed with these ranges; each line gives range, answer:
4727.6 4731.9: 6.08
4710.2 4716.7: 5.92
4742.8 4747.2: 5.91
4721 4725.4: 5.98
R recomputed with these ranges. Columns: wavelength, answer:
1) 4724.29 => 5.912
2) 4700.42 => 6.25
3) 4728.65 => 6.199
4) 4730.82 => 5.931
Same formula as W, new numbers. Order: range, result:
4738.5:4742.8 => 6.09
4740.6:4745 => 5.99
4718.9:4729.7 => 6.03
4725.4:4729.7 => 6.16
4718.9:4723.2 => 5.96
